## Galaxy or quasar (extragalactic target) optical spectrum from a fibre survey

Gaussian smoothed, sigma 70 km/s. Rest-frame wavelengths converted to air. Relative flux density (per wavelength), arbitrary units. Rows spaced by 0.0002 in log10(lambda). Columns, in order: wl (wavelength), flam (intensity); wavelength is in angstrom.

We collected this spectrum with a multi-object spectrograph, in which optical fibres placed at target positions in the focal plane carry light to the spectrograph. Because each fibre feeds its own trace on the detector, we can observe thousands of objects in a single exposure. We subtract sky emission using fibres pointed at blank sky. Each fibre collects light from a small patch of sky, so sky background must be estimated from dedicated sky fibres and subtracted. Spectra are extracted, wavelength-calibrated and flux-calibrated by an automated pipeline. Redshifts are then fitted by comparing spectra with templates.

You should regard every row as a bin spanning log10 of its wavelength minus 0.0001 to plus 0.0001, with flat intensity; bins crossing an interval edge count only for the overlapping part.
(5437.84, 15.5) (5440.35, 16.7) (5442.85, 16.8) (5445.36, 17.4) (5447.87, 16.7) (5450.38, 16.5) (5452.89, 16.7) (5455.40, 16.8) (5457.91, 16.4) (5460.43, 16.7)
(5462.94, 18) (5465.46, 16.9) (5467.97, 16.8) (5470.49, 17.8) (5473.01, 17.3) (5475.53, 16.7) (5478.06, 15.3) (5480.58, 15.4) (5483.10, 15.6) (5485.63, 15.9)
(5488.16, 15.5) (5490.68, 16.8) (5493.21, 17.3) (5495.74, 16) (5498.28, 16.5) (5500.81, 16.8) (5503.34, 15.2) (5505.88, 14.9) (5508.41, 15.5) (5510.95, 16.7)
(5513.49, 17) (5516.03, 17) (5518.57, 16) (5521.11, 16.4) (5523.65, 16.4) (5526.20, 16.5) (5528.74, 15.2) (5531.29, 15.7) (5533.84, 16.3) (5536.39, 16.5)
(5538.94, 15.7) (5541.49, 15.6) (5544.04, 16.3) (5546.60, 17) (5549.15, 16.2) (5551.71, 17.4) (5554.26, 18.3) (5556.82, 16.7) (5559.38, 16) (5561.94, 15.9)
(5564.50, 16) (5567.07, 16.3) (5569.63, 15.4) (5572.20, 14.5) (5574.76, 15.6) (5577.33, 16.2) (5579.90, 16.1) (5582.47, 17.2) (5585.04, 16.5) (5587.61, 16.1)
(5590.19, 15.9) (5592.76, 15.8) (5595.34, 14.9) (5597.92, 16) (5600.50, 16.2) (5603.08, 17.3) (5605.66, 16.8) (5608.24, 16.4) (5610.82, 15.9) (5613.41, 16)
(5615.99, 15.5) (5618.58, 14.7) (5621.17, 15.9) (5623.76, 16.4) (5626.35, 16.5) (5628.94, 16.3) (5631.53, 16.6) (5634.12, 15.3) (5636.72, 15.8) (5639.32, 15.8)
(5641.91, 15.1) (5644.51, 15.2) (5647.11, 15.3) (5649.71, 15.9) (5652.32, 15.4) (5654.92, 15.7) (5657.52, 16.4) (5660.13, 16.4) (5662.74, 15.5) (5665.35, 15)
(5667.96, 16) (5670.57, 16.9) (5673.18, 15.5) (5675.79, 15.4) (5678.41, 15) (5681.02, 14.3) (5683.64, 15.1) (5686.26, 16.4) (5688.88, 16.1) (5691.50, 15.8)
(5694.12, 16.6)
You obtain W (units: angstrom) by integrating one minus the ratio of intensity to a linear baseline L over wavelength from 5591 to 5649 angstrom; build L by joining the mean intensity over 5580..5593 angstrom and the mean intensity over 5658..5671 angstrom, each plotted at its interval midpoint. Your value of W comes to 0.9 angstrom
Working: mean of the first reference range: 16.3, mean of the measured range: 15.9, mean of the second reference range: 15.9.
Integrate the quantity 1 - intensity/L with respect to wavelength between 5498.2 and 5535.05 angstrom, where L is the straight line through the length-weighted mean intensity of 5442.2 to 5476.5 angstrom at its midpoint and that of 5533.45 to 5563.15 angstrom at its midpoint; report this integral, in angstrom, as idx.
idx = 1.2 angstrom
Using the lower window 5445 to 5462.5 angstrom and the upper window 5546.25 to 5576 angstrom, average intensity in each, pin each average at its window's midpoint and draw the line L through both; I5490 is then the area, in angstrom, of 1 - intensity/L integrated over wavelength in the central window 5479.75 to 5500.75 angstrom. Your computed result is 0.5 angstrom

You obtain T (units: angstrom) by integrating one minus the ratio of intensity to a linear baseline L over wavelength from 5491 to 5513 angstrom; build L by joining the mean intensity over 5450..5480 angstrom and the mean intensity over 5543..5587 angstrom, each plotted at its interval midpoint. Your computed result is 0.6 angstrom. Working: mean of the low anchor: 16.8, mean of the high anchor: 16.3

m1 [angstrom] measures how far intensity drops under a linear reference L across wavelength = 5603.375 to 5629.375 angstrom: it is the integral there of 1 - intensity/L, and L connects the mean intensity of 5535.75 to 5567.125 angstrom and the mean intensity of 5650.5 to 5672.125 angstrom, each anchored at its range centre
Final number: 0.1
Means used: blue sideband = 16.5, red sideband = 15.9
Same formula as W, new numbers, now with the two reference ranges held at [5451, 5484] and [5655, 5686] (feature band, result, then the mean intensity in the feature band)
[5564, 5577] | 0.4 angstrom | 15.6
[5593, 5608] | -0.2 angstrom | 16.2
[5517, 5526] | 0.0 angstrom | 16.3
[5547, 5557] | -0.6 angstrom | 17.2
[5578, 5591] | -0.3 angstrom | 16.4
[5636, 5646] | 0.2 angstrom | 15.5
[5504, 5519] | 0.3 angstrom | 16.2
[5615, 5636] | -0.1 angstrom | 15.9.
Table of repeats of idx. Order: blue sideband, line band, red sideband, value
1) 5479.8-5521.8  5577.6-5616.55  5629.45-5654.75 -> -1.0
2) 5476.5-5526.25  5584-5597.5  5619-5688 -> 0.0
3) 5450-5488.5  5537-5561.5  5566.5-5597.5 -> -0.7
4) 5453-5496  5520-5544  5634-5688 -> 0.3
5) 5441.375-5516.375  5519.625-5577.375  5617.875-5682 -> 0.0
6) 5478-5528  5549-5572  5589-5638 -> -0.4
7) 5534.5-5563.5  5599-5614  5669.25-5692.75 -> -0.3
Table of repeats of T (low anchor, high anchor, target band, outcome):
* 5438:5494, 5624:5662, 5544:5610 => -0.5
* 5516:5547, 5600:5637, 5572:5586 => 0.0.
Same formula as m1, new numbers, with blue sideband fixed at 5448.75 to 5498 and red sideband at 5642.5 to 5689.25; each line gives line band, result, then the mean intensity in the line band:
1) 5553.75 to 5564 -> -0.3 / 16.6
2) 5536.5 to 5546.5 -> 0.1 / 16.1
